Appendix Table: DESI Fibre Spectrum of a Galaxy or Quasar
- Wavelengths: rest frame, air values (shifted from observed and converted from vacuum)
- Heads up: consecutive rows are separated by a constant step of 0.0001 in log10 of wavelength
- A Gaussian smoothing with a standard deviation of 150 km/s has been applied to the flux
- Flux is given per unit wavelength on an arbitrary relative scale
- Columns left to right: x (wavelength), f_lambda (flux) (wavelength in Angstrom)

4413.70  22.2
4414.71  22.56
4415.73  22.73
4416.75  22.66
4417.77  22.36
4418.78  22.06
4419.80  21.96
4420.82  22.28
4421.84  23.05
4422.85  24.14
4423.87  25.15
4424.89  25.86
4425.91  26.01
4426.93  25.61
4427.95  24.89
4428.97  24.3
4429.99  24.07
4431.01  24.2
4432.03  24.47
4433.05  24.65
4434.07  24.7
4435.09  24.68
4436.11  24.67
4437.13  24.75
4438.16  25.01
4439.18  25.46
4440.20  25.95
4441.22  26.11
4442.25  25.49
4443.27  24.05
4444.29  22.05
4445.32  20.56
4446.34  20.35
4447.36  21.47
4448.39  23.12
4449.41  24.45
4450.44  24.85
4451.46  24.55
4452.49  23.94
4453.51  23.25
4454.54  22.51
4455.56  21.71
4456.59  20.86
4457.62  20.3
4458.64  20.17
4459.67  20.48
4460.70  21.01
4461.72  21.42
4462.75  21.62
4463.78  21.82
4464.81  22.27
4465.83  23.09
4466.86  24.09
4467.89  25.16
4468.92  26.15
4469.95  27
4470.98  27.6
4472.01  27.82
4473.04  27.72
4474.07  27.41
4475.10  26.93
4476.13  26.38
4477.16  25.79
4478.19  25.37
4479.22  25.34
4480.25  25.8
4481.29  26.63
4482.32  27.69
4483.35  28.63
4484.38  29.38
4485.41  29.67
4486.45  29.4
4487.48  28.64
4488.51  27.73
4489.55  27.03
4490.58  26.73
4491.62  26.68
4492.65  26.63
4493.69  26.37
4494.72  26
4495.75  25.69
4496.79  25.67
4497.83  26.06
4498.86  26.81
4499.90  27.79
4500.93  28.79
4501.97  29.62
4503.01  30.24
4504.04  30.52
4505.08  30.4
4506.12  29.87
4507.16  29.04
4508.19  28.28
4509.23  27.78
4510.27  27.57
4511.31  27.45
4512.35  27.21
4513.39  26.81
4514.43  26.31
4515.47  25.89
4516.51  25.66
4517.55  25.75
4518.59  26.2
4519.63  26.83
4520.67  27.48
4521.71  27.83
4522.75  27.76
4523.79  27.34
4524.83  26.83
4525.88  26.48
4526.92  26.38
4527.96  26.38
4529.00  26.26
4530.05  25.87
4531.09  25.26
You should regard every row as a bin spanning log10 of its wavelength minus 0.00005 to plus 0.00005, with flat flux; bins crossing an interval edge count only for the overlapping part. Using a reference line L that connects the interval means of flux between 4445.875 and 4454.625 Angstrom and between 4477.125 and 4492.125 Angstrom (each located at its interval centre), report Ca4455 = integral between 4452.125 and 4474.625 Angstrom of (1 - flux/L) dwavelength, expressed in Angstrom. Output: 1.2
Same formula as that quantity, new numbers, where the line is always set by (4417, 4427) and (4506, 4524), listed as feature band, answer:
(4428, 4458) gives 1.0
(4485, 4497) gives -0.4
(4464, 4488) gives -0.8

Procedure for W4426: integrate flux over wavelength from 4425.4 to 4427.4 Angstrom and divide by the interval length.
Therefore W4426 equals 25.8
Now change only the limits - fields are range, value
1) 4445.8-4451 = 22.9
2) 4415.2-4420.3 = 22.3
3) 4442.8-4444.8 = 23.1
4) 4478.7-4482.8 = 26.3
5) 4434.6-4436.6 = 24.7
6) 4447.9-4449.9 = 23.8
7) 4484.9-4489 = 28.9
